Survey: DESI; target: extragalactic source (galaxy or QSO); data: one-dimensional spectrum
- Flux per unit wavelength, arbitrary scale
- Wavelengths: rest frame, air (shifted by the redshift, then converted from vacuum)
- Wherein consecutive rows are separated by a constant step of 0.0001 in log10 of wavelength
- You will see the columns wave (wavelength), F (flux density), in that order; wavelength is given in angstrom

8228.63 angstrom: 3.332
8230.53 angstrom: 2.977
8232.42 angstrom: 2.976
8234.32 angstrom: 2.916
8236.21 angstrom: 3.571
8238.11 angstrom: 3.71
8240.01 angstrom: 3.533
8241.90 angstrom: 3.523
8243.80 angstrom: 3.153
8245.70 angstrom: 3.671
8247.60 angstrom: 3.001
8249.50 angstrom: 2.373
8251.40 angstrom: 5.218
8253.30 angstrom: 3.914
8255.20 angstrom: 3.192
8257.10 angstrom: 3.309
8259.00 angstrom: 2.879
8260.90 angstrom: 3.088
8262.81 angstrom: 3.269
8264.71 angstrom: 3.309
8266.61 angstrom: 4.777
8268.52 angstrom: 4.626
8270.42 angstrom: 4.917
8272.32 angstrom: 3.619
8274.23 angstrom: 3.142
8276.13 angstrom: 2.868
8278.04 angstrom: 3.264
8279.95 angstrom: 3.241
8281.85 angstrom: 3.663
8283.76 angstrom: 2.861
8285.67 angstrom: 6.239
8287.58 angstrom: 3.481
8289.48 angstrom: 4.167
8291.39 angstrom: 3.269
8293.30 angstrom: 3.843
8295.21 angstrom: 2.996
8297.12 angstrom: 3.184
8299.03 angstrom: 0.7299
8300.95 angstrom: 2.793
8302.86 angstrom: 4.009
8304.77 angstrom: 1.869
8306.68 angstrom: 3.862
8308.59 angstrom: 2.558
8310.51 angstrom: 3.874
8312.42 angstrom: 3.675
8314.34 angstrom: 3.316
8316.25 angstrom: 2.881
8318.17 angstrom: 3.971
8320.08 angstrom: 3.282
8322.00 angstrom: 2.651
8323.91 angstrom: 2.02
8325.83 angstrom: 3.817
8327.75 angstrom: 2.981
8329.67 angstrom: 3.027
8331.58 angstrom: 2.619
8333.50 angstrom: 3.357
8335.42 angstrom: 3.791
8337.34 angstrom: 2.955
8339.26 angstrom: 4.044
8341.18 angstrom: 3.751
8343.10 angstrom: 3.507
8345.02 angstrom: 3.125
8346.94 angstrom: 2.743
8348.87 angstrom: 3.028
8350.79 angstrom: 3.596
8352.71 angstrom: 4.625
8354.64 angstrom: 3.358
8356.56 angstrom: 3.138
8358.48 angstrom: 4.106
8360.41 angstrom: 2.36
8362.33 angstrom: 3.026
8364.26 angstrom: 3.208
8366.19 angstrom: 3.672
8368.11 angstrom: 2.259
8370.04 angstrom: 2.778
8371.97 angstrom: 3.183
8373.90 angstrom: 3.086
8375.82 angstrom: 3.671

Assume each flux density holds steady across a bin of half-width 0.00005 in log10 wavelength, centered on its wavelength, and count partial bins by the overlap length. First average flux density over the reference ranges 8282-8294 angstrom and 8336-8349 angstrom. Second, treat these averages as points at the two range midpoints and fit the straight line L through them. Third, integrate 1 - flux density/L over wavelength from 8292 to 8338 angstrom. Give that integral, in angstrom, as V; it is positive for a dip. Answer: 7.0 angstrom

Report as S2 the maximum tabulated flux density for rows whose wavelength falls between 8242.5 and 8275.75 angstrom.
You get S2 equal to 5.218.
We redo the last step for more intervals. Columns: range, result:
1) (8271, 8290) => 6.239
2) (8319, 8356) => 4.625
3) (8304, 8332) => 3.971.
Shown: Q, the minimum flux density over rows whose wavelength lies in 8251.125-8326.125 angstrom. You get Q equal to 0.7299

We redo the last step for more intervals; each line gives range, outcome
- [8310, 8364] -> 2.02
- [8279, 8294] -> 2.861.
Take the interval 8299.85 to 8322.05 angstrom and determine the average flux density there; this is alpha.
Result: 3.24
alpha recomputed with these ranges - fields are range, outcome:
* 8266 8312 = 3.49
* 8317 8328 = 3.12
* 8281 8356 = 3.32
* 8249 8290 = 3.71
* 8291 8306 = 2.84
